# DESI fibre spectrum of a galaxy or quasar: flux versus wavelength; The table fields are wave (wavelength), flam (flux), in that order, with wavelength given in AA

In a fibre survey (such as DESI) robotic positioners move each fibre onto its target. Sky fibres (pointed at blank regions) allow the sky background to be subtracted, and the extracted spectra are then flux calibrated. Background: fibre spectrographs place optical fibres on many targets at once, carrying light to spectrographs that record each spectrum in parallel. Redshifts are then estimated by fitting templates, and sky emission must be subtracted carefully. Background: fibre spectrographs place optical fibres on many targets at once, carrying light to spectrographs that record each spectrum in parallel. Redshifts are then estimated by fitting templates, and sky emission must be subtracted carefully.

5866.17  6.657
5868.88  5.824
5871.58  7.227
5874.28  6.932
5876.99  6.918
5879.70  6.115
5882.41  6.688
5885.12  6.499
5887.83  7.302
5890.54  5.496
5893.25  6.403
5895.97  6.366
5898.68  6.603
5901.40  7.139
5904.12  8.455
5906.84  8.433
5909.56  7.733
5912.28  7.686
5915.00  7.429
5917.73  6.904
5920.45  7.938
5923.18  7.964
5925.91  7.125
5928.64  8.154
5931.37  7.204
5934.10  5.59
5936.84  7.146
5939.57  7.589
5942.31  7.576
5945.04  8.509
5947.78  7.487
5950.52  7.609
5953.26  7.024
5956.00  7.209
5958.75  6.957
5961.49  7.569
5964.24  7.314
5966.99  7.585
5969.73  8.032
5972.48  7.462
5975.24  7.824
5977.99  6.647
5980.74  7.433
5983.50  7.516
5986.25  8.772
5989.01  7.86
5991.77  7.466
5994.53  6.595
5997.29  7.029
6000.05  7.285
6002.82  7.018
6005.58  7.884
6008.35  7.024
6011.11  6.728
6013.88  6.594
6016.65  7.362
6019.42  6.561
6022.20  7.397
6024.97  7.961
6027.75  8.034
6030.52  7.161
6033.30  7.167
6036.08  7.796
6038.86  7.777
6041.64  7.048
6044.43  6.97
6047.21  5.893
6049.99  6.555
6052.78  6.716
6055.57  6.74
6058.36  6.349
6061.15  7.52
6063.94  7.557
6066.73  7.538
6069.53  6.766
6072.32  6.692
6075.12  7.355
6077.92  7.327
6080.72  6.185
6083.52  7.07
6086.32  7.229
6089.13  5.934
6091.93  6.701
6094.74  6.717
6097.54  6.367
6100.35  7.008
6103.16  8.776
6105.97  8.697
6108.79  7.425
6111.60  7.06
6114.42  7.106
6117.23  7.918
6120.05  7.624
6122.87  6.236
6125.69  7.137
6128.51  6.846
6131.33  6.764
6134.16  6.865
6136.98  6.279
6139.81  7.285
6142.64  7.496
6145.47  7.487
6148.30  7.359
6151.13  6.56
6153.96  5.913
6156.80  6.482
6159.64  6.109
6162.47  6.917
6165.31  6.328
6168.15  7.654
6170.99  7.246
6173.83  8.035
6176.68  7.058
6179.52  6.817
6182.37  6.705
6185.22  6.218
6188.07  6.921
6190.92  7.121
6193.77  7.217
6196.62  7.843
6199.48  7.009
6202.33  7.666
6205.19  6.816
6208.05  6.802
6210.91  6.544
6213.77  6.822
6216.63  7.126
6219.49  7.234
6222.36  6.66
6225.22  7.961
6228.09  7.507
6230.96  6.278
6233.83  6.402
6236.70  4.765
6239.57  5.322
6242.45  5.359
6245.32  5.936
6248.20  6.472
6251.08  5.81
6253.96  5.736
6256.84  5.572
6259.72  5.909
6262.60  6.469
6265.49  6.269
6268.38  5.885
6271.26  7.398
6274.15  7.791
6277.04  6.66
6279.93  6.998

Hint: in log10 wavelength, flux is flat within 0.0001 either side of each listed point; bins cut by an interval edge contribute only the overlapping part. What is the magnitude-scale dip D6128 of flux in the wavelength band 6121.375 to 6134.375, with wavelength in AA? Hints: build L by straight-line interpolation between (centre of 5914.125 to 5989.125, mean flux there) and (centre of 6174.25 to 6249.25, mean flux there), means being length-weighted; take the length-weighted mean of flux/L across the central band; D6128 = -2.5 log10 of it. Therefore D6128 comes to 0.03 mag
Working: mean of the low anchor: 7.47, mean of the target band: 6.77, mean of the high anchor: 6.73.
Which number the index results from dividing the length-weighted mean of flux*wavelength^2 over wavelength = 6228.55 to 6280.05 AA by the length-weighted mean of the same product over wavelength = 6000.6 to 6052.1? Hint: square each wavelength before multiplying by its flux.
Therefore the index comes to 0.93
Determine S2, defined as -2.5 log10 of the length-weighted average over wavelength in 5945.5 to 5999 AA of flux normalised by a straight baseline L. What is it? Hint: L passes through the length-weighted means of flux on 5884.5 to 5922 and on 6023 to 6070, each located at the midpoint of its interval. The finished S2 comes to -0.042 mag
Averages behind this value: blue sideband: 7.19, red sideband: 7.16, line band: 7.46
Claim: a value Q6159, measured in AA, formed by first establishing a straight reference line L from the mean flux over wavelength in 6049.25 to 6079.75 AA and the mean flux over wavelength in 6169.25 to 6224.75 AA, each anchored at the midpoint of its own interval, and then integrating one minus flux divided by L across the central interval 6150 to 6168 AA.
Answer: 1.5 AA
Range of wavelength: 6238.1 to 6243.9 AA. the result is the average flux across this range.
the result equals 5.34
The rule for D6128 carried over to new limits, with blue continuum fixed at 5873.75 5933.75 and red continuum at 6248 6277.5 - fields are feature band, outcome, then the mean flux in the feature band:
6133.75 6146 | -0.07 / 7.07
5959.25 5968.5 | -0.07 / 7.45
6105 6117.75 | -0.14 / 7.58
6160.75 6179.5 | -0.10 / 7.16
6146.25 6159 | 0.00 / 6.59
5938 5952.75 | -0.10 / 7.71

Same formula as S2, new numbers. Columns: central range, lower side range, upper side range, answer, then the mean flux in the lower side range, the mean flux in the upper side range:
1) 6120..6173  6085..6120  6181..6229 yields 0.05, 7.26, 7.07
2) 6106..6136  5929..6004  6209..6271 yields -0.06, 7.39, 6.31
